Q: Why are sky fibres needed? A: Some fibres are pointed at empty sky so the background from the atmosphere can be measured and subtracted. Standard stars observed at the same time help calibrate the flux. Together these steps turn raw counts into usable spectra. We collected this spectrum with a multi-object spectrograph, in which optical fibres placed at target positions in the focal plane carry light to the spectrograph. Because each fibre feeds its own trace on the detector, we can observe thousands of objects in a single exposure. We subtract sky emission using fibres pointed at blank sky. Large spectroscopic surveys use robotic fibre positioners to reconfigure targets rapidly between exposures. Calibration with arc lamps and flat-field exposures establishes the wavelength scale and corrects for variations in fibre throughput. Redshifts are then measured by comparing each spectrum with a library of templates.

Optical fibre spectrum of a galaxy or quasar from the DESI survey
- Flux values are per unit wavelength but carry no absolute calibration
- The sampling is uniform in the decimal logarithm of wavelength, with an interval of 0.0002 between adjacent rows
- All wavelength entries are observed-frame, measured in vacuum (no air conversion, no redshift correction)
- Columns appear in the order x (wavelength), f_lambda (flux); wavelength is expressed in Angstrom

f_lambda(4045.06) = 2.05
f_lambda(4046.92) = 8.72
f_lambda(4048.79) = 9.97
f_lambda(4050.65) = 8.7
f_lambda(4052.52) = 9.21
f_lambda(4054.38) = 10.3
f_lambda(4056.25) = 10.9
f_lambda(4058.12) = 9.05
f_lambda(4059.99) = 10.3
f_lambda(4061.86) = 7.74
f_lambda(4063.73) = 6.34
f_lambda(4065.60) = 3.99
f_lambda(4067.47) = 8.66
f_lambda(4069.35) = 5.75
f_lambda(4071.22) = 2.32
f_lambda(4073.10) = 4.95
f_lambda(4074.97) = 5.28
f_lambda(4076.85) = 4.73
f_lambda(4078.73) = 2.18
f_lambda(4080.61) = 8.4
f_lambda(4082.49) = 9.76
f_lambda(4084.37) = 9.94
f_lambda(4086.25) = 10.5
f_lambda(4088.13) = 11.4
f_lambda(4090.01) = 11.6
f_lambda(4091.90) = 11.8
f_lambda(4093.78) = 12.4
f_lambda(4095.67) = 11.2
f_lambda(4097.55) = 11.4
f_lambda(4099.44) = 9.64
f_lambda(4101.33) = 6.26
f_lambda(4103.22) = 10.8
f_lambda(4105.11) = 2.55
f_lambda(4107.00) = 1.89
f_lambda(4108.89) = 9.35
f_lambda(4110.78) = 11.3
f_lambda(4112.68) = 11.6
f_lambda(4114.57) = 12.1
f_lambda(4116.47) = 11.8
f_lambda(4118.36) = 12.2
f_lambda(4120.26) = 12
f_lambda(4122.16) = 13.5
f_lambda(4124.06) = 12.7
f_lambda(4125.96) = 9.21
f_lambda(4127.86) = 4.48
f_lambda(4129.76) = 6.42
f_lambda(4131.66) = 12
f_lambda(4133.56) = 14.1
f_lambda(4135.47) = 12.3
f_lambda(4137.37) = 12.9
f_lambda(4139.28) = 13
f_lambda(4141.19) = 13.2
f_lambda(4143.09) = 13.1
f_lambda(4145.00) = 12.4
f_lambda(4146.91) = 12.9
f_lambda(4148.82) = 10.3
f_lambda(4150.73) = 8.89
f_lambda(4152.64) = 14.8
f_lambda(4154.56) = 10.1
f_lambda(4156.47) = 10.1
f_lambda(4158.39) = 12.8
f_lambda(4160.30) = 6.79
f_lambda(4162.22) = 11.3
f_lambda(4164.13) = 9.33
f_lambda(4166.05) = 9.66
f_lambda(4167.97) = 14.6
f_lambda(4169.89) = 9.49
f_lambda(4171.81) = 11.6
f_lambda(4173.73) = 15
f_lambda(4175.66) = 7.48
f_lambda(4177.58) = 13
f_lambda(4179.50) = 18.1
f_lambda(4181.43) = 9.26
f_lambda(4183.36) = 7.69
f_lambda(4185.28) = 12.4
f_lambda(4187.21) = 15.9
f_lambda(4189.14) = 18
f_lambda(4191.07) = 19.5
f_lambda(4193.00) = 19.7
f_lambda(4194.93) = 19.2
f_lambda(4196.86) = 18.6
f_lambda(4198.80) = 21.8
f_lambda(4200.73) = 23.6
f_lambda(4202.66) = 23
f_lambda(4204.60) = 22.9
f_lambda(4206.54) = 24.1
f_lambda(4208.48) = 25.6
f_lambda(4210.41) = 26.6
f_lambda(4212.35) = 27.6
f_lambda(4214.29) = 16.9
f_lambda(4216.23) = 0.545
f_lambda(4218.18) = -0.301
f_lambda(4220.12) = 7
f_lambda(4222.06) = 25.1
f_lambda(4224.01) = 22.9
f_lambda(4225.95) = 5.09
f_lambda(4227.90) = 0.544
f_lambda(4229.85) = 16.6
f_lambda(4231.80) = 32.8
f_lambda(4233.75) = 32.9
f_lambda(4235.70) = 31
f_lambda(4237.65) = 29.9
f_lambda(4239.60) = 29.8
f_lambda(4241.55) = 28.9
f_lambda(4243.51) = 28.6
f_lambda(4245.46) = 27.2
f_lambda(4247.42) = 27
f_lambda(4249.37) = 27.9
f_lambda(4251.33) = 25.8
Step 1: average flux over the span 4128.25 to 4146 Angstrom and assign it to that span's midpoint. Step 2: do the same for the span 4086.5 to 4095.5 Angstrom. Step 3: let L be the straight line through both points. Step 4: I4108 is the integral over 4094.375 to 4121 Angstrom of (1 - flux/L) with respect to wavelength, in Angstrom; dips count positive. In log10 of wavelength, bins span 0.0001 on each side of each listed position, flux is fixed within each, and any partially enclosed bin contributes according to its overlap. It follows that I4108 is 4.9 Angstrom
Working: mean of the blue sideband 11.6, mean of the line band 9.6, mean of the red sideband 11.9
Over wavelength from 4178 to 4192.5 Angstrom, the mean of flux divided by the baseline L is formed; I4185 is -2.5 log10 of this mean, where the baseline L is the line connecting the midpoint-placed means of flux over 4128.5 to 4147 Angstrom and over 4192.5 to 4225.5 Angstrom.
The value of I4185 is 0.15 mag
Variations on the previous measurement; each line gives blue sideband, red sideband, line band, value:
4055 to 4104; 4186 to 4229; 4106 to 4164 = 0.12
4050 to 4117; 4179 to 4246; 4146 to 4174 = 0.34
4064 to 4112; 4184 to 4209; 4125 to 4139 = 0.24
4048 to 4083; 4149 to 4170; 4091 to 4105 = -0.19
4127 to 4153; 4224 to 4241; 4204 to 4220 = 0.15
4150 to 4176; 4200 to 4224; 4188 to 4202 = -0.25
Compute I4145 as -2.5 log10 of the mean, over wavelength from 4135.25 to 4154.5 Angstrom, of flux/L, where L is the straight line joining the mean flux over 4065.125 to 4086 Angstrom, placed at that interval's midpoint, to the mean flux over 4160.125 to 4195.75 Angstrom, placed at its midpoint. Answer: -0.130 mag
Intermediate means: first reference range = 6.19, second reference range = 13.2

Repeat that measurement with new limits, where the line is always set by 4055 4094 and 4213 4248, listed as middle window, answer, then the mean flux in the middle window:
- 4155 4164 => 0.392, 10.2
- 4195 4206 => -0.221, 21.8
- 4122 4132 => 0.279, 9.28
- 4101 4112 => 0.410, 7.18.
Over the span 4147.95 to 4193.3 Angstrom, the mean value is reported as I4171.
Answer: 12.2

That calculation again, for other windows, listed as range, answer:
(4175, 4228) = 16.4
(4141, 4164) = 11.3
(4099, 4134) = 9.62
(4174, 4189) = 12.4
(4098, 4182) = 10.8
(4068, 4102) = 8.33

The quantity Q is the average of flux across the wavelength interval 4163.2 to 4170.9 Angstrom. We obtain 10.8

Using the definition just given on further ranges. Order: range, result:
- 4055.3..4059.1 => 9.97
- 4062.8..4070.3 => 6.18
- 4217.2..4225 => 13.7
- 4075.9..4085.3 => 6.99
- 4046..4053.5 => 9.16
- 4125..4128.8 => 6.87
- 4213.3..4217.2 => 8.82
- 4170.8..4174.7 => 13.2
